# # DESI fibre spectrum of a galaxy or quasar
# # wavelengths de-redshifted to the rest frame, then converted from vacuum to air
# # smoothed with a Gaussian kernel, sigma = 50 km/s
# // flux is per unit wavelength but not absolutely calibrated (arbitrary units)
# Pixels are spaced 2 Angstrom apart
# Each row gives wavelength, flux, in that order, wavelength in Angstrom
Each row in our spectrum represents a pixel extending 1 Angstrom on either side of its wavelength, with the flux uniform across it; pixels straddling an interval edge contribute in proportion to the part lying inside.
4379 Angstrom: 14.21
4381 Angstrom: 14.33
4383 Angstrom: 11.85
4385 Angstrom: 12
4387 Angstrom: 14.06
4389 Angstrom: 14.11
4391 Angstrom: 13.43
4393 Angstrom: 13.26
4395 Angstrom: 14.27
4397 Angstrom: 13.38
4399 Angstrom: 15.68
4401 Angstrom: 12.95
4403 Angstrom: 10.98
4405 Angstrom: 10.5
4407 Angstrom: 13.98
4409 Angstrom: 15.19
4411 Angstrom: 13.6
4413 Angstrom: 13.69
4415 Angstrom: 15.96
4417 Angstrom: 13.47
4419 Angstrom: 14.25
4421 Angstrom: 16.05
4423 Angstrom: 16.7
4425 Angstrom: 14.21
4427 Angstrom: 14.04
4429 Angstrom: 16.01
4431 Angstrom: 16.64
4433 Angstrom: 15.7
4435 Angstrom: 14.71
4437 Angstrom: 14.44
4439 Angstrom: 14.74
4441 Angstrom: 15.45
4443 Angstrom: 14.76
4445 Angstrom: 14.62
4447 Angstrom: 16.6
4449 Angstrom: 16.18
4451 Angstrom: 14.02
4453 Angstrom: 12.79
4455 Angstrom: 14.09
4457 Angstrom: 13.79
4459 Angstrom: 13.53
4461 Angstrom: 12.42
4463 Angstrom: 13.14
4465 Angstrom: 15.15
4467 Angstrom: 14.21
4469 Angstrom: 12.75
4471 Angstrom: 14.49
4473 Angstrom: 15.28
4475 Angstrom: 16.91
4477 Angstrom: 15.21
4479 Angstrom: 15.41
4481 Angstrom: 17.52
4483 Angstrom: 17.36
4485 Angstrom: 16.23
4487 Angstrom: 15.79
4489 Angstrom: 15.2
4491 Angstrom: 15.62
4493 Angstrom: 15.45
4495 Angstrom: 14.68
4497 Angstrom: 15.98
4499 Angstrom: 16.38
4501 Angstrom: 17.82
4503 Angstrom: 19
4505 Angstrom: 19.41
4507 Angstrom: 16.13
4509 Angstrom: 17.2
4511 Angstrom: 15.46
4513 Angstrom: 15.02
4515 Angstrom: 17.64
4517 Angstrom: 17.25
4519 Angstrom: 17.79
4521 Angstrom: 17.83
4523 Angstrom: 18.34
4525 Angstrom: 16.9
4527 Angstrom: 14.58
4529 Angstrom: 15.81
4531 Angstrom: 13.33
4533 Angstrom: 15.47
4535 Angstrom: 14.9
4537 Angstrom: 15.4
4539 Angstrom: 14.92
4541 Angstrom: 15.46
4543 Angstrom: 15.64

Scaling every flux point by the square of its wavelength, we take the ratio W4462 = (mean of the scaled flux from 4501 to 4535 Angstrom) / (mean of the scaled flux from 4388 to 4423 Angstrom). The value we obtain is 1.26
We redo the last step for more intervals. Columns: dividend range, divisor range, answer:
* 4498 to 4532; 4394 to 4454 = 1.21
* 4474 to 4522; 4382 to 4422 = 1.27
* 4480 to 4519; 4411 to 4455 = 1.15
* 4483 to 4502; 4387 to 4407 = 1.26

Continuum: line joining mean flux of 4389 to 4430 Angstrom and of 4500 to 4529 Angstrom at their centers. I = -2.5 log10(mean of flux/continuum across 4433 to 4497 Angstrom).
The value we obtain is 0.05 mag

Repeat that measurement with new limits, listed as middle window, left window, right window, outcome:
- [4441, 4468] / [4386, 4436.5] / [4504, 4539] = 0.058 mag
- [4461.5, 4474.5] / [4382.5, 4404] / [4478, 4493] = 0.100 mag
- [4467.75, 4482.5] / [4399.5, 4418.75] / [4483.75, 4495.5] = -0.015 mag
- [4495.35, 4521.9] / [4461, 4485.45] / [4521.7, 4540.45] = -0.112 mag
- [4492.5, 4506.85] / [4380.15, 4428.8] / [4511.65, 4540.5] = -0.091 mag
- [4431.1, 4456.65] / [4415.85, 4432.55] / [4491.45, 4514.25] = 0.047 mag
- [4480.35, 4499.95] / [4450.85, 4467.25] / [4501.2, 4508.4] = 0.042 mag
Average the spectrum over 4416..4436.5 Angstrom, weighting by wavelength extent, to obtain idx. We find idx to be 15.2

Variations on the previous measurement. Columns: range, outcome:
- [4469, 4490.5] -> 15.8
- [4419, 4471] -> 14.7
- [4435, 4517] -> 15.5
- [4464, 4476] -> 14.8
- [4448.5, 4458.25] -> 14.1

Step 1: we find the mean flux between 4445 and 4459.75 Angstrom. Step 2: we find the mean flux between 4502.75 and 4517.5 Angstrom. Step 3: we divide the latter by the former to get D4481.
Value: 1.18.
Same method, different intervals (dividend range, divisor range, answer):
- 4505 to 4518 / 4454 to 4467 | 1.21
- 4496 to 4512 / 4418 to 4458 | 1.15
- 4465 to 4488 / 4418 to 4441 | 1.02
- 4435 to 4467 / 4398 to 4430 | 1.01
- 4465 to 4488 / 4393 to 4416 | 1.14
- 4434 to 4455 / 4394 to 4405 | 1.12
